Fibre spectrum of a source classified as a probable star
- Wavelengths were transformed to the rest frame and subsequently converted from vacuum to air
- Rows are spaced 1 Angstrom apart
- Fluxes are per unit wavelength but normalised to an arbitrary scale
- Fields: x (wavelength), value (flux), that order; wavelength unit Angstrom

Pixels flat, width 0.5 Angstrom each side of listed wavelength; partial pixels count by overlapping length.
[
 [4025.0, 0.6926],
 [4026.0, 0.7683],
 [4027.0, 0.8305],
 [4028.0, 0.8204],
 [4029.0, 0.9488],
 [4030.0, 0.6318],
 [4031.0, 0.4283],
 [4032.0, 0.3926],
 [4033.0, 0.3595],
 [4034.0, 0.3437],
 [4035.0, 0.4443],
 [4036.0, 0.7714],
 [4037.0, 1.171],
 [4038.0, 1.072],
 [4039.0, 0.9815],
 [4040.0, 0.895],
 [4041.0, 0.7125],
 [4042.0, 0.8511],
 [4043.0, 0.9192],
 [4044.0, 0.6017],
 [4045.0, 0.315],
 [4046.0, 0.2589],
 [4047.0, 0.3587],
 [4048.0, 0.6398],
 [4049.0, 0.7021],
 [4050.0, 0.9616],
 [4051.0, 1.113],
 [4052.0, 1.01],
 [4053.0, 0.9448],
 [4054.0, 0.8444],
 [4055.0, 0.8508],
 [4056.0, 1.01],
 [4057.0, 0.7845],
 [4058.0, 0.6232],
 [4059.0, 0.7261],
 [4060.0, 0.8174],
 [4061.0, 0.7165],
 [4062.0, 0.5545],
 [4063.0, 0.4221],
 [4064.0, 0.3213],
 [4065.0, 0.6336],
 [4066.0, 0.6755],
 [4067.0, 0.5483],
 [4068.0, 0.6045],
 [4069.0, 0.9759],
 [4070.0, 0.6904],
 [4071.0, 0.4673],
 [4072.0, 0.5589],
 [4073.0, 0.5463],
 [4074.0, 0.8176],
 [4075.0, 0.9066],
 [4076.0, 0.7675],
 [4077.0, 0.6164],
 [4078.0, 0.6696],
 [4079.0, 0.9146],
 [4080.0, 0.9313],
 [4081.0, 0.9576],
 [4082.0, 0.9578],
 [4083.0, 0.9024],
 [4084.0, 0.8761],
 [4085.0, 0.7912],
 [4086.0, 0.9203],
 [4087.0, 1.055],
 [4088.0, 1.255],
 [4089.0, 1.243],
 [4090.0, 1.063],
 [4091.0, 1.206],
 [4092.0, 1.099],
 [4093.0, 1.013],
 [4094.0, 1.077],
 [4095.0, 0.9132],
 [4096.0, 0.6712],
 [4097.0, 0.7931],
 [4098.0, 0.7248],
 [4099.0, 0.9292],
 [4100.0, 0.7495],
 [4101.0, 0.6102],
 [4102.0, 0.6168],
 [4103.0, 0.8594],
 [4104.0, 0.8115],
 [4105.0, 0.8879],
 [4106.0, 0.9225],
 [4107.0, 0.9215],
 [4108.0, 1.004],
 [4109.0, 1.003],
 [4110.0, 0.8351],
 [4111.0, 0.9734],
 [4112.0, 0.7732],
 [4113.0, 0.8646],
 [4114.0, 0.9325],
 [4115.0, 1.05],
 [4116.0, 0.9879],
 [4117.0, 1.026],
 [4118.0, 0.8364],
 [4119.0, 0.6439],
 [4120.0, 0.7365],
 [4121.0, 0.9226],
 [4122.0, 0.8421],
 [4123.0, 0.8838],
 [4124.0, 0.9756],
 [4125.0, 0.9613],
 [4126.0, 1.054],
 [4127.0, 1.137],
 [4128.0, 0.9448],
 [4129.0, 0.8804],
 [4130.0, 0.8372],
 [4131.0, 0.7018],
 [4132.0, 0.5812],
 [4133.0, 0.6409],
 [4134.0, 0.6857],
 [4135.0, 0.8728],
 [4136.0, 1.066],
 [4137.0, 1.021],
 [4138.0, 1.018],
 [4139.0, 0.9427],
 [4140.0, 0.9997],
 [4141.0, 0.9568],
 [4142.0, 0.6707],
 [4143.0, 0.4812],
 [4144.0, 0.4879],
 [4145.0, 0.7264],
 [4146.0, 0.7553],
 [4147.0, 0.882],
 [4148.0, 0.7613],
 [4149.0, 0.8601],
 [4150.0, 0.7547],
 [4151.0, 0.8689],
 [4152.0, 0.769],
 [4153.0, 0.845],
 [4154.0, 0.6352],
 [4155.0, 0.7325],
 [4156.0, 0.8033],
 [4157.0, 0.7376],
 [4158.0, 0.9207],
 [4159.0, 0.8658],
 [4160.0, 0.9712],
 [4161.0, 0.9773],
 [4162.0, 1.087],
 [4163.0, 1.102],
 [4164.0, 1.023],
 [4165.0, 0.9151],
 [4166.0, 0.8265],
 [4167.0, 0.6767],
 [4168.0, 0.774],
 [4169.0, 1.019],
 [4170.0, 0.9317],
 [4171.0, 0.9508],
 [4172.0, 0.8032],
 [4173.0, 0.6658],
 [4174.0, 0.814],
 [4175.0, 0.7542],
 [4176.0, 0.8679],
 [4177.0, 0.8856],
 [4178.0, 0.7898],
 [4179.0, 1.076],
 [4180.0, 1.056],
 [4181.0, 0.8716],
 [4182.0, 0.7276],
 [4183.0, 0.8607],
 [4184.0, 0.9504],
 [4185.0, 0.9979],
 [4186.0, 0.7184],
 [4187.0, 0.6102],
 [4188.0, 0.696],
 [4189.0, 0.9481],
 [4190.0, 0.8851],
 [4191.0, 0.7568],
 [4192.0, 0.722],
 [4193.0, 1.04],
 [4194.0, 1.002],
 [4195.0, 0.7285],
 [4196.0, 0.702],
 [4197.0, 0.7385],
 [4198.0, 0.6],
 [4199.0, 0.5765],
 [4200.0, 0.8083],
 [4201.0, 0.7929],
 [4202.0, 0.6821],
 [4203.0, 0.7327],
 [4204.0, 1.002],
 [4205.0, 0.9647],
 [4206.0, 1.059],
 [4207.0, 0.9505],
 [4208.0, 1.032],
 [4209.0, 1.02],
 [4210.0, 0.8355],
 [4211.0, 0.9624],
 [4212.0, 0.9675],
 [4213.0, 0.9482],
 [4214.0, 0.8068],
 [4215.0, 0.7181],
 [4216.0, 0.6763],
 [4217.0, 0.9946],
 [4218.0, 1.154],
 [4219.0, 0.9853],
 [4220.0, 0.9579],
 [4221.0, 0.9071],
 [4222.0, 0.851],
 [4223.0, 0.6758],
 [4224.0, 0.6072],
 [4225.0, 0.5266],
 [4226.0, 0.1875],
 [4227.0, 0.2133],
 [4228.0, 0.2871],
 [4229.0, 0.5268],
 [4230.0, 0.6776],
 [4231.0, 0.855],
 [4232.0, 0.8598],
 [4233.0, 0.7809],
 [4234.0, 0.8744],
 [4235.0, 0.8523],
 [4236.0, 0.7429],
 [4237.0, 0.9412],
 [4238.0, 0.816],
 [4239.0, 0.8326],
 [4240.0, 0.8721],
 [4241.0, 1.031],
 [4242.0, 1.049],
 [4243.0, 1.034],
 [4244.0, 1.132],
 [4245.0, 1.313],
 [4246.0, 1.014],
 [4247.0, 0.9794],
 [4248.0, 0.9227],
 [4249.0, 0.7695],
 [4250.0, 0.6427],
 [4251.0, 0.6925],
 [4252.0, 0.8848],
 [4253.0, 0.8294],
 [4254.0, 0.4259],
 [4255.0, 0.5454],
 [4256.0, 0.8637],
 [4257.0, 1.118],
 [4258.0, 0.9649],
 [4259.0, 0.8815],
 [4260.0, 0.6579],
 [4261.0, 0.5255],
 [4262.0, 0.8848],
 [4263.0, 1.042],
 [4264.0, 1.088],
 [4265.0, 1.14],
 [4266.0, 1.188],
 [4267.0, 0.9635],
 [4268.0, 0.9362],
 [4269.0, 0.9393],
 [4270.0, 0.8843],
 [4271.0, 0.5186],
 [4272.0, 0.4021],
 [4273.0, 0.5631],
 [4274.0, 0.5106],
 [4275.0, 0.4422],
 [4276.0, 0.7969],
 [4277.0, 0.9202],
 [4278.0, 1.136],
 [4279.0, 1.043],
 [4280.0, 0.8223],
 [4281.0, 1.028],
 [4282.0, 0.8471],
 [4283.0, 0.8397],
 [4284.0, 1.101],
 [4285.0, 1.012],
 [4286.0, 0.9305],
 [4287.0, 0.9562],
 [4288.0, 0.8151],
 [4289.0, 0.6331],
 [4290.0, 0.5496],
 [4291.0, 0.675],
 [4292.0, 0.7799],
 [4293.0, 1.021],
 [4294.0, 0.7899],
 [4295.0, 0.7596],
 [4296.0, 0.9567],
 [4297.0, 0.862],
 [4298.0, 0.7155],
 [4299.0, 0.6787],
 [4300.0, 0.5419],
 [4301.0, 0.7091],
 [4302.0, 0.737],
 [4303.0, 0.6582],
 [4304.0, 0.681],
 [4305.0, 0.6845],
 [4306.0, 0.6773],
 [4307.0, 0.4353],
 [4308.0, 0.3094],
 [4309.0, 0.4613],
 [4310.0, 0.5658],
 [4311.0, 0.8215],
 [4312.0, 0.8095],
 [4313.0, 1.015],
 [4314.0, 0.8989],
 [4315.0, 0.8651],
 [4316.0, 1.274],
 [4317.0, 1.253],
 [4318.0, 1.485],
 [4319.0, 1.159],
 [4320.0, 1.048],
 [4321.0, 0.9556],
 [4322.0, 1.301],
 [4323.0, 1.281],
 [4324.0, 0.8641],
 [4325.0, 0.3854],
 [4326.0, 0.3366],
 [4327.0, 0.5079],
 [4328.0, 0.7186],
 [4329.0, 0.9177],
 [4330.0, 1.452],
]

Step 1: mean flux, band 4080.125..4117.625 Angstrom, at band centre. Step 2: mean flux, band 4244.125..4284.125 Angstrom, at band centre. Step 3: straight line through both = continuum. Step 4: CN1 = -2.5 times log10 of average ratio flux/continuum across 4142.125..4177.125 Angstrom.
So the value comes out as 0.094 mag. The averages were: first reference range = 0.926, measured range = 0.824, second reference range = 0.852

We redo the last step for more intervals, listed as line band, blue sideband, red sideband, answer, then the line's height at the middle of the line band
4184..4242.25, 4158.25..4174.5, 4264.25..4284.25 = 0.094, 0.879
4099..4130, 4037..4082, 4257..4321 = -0.164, 0.763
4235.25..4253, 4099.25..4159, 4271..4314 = -0.177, 0.78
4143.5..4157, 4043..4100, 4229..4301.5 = 0.074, 0.813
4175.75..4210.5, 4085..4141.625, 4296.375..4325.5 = 0.037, 0.878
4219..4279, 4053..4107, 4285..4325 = 0.026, 0.828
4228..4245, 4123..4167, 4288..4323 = -0.035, 0.836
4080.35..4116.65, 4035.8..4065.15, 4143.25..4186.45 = -0.167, 0.793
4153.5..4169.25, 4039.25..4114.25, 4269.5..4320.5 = -0.091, 0.806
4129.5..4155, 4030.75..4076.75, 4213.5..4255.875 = -0.063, 0.747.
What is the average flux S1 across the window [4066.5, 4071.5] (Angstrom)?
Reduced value 0.657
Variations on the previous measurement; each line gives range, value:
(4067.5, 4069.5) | 0.79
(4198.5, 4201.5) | 0.726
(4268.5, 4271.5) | 0.781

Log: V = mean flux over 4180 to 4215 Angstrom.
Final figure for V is 0.845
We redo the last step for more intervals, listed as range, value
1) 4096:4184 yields 0.855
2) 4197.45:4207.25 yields 0.813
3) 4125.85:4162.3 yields 0.833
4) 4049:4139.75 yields 0.849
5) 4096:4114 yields 0.838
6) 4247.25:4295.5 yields 0.828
